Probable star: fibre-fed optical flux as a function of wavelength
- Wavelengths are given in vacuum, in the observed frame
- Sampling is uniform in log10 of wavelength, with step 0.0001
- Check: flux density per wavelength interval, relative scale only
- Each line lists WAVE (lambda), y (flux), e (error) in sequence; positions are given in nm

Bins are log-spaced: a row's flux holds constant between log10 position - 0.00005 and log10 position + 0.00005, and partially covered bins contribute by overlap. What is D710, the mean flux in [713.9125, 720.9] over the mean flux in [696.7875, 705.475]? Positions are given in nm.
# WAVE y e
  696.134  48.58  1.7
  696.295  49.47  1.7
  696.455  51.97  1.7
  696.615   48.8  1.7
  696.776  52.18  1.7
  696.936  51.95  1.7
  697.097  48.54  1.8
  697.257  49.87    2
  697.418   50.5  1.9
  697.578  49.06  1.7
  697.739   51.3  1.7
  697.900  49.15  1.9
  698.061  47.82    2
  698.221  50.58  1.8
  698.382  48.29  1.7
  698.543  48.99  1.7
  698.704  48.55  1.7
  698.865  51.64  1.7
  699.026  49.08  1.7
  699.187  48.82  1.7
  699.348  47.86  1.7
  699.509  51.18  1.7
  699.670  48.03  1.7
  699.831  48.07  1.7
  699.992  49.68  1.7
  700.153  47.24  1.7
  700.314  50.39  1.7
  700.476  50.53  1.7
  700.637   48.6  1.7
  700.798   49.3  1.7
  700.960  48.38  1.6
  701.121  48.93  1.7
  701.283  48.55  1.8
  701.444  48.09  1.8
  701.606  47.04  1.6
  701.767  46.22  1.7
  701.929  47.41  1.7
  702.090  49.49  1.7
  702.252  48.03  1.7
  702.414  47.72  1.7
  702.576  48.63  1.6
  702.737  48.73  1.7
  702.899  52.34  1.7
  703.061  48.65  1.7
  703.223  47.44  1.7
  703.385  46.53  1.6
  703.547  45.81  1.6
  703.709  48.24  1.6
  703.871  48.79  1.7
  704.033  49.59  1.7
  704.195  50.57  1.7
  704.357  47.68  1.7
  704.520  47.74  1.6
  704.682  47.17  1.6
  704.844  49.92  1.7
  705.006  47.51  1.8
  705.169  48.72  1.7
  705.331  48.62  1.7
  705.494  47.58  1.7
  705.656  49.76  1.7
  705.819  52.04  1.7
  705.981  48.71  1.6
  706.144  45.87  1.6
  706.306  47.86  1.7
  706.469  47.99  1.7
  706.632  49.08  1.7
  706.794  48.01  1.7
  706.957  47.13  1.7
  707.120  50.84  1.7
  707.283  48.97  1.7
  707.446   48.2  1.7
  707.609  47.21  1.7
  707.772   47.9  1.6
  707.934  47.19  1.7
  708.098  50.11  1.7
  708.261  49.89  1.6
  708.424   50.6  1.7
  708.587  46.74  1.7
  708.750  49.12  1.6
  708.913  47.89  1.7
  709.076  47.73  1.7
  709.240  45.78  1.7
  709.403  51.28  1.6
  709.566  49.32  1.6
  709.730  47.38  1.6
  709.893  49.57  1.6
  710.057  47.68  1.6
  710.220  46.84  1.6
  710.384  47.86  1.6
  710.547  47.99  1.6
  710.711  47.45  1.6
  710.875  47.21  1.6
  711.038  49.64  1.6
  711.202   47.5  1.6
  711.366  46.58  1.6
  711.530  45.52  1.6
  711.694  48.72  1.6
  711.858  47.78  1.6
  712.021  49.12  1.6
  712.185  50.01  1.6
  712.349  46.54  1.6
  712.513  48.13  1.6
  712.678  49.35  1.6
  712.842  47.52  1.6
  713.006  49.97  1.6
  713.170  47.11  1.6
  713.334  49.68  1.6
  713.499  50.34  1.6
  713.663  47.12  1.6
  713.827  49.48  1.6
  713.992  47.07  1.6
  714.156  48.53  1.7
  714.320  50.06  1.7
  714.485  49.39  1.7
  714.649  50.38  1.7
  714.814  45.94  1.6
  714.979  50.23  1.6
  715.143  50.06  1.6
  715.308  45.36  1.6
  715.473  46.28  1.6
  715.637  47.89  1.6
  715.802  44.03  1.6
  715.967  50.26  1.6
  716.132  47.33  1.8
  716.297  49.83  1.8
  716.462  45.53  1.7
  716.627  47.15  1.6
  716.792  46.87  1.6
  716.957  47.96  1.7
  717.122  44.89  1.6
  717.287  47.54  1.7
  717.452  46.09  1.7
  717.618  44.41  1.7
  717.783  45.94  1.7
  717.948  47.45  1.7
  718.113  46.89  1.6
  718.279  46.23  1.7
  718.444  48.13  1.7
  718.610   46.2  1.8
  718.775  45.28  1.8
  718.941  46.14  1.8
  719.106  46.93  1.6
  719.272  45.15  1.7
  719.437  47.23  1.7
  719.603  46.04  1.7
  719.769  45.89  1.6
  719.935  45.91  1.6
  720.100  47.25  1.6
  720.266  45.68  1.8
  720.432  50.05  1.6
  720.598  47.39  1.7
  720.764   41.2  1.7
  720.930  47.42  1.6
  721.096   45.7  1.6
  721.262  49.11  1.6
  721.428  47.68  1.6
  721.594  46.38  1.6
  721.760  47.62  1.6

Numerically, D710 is 1.0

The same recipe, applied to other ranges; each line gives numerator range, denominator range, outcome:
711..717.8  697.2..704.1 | 0.98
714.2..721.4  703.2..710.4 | 0.97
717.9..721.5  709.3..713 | 0.97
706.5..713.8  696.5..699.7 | 0.97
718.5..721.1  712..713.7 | 0.95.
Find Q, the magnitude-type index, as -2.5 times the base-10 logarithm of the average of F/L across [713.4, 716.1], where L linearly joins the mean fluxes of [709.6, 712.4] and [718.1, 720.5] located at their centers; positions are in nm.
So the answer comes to -0.02 mag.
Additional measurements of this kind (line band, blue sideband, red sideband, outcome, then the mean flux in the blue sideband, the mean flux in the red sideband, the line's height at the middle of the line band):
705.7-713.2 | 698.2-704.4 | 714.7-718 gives -0.01 mag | 48.7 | 47.1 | 47.8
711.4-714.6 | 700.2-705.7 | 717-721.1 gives -0.03 mag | 48.5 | 46.3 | 47.1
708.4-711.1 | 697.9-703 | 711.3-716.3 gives 0.01 mag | 48.9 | 48.2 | 48.4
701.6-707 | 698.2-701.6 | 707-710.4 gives 0.01 mag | 49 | 48.5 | 48.7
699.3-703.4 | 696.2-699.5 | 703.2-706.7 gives 0.01 mag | 49.7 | 48.3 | 49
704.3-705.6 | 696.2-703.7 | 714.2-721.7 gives 0.01 mag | 49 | 47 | 48.5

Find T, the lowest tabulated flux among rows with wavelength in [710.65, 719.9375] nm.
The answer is 44.03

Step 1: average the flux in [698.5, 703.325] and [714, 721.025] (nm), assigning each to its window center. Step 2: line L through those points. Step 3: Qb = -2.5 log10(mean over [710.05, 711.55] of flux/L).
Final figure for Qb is 0.01 mag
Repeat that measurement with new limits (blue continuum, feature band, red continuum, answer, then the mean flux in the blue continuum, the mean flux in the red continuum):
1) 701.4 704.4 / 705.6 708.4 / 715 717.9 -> -0.02 mag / 48.3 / 47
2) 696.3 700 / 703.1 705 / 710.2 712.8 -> 0.02 mag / 49.6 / 47.9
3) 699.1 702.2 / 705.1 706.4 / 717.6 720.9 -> -0.01 mag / 48.6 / 46.3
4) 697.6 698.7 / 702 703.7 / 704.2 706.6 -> 0.01 mag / 49.3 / 48.4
